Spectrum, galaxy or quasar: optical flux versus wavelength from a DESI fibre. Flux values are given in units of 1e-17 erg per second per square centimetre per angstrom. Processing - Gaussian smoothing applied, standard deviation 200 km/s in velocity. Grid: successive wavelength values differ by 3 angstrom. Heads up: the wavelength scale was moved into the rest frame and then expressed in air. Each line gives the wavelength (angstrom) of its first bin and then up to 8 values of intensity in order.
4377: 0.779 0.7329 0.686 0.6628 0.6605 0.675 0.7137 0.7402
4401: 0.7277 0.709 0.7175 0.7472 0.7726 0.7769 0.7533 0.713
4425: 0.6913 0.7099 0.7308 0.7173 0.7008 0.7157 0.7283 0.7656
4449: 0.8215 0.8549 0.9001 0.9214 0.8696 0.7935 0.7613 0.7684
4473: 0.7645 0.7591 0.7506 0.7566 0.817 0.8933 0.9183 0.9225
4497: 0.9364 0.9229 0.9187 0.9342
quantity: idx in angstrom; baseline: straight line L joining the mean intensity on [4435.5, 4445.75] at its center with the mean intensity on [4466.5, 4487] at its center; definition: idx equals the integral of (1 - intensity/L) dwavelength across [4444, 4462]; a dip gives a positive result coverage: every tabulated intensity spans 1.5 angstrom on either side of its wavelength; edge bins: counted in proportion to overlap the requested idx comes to -2.7 angstrom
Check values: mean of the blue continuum 0.721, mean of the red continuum 0.772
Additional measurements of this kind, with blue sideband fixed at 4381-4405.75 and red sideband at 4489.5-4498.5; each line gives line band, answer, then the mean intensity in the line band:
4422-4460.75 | 1.71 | 0.772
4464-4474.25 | 1.18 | 0.769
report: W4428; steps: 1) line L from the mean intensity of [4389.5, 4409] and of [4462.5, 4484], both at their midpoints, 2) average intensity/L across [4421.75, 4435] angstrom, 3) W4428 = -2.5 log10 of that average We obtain 0.03 mag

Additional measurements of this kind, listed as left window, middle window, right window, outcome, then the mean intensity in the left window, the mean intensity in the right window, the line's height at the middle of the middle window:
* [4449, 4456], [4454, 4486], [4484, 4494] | 0.091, 0.864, 0.886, 0.875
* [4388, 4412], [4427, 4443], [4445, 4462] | 0.131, 0.714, 0.858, 0.808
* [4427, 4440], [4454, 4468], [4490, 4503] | -0.059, 0.715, 0.925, 0.806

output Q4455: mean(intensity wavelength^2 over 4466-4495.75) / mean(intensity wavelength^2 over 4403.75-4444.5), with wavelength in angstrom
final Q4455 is 1.1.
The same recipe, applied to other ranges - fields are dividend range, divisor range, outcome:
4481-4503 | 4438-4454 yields 1.16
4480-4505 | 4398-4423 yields 1.24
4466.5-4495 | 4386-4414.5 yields 1.18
